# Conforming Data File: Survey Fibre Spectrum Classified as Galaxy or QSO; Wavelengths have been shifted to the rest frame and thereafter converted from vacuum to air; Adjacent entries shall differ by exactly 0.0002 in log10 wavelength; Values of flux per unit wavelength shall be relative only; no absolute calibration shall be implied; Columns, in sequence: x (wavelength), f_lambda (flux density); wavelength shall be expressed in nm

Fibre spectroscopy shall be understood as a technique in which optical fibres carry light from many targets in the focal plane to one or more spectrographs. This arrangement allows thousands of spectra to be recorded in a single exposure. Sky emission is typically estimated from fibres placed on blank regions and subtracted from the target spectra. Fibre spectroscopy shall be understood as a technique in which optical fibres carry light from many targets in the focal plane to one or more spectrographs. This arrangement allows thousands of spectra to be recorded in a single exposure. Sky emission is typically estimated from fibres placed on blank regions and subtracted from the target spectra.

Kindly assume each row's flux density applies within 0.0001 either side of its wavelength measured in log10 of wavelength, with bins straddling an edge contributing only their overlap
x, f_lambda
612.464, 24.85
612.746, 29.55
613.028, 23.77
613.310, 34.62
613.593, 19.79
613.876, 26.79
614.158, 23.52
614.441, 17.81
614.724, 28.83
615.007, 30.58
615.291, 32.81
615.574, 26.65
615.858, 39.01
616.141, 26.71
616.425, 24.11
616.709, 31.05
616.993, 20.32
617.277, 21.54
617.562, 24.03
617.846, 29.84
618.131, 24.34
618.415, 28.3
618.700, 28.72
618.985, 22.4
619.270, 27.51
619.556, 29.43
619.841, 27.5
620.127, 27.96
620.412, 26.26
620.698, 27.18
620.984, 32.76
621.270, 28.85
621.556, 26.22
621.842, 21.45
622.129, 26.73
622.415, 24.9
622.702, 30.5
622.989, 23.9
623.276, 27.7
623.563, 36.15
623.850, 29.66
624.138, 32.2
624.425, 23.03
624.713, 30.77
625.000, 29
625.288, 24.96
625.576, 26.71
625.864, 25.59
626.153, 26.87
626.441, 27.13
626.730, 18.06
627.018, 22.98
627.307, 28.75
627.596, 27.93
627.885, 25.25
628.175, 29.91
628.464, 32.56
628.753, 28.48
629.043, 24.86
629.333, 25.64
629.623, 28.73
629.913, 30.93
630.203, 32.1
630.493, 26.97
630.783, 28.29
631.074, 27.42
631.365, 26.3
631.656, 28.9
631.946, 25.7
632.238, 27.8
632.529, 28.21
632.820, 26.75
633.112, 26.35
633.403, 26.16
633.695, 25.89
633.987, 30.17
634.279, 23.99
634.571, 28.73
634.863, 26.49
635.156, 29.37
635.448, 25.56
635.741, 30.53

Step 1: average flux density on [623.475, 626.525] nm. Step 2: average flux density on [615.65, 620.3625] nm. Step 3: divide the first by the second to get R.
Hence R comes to 1.0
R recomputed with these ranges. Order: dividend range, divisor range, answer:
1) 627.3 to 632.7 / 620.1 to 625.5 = 1.01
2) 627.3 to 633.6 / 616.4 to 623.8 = 1.03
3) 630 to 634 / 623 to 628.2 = 1.01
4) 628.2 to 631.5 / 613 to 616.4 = 1.03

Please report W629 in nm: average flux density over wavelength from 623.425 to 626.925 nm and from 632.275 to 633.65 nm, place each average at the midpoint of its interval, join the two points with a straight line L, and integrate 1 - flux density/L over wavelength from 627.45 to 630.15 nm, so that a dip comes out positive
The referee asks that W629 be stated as -0.121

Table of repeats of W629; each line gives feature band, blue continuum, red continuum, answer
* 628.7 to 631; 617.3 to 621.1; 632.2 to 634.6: -0.099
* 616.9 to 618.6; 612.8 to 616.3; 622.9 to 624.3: 0.211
